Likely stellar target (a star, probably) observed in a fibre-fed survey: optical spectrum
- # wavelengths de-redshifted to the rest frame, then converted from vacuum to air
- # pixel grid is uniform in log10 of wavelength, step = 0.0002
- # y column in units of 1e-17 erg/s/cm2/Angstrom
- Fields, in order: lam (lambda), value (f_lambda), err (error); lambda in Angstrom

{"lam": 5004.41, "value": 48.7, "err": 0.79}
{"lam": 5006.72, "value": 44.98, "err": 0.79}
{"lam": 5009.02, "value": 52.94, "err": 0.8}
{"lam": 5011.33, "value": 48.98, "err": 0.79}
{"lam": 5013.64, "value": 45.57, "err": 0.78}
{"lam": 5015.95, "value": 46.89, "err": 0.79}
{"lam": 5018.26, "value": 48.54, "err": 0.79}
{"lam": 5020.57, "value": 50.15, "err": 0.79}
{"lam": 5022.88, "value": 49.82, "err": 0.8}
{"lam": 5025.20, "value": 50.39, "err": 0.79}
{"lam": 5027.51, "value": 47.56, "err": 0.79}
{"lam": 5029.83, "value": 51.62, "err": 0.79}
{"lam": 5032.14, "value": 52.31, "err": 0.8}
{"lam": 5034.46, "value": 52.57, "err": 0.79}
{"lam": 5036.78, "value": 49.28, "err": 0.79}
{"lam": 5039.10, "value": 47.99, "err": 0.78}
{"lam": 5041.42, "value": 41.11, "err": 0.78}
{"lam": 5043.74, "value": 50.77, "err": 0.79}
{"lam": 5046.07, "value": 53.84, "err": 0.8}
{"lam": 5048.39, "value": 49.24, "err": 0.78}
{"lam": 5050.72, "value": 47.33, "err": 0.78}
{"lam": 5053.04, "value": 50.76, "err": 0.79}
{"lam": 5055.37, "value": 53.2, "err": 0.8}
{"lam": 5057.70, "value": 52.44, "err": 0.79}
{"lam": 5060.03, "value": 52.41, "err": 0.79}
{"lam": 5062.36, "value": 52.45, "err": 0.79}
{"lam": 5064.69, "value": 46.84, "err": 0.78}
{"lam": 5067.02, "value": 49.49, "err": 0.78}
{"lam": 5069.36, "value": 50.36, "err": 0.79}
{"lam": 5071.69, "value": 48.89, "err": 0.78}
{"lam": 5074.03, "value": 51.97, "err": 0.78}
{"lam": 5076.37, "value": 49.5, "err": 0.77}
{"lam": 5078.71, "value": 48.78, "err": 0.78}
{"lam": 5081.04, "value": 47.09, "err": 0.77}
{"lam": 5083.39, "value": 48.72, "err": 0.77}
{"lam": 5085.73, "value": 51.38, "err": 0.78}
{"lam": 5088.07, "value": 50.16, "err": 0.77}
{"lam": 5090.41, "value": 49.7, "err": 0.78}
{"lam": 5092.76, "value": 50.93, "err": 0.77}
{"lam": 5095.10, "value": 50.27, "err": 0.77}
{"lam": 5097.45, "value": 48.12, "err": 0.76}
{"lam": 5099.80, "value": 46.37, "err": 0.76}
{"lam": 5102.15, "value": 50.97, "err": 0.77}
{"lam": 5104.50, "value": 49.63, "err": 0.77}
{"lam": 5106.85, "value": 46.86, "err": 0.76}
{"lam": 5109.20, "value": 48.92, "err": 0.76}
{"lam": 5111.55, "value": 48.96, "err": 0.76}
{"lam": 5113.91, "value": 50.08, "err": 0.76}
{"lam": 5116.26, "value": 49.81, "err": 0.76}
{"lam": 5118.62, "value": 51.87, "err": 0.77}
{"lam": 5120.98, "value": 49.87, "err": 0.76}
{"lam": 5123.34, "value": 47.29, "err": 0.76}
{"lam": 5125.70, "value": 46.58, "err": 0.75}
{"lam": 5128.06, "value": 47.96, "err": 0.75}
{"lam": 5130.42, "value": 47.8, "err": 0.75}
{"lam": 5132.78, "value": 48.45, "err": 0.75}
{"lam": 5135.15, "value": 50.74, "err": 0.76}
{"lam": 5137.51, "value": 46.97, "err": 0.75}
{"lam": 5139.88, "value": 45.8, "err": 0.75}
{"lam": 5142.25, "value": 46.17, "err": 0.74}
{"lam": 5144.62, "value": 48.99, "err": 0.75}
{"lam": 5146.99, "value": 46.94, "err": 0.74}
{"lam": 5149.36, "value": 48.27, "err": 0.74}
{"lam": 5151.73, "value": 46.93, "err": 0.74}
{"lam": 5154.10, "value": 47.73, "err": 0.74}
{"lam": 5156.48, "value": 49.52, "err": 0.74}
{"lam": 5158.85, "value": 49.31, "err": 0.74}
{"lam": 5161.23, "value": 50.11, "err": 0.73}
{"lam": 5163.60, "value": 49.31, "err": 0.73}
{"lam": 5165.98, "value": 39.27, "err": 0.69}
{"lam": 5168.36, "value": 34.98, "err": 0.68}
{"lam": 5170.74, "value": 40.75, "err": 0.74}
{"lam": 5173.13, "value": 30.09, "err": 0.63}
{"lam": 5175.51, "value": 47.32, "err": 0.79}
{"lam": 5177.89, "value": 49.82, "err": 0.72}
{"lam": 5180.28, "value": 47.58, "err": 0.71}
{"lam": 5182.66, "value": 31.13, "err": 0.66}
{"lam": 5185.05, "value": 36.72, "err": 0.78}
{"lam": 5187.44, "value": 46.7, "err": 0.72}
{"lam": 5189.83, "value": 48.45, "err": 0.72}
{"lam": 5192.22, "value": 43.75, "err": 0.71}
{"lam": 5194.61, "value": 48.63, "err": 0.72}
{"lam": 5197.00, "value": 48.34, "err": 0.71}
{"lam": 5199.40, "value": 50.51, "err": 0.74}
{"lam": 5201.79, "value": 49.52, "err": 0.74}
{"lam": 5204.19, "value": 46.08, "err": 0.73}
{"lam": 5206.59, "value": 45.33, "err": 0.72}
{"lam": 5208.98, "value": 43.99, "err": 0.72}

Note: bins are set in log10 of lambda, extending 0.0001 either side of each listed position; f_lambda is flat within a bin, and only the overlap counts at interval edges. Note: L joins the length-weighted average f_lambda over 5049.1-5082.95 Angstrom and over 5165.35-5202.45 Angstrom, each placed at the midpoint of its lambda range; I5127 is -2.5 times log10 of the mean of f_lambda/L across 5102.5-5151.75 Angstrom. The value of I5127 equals -0.04 mag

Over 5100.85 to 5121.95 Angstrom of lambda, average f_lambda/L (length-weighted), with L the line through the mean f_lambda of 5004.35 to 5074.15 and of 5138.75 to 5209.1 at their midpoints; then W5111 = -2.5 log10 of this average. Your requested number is -0.05 mag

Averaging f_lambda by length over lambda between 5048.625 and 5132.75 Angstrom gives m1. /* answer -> 49.5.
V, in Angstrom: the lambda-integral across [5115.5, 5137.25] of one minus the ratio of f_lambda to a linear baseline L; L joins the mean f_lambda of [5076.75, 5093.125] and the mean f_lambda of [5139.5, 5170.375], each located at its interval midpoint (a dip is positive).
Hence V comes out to -0.6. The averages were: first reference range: 49.5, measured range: 48.8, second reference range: 46.3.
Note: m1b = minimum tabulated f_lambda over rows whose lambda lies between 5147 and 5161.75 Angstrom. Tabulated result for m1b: 46.93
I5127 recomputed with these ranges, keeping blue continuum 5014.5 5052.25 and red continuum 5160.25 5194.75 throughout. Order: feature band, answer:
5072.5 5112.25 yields -0.061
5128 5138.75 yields -0.085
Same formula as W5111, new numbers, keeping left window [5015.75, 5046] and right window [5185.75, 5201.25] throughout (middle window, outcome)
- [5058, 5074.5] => -0.031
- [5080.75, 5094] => -0.025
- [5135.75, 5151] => 0.017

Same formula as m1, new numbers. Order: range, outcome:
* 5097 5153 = 48.3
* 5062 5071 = 49.5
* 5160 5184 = 42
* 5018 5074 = 50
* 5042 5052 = 49.8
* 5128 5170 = 46.9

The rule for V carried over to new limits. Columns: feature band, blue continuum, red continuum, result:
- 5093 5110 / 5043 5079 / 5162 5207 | -0.16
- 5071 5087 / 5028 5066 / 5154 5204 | -0.20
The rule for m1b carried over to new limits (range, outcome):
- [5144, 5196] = 30.09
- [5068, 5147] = 45.8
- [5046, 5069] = 46.84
